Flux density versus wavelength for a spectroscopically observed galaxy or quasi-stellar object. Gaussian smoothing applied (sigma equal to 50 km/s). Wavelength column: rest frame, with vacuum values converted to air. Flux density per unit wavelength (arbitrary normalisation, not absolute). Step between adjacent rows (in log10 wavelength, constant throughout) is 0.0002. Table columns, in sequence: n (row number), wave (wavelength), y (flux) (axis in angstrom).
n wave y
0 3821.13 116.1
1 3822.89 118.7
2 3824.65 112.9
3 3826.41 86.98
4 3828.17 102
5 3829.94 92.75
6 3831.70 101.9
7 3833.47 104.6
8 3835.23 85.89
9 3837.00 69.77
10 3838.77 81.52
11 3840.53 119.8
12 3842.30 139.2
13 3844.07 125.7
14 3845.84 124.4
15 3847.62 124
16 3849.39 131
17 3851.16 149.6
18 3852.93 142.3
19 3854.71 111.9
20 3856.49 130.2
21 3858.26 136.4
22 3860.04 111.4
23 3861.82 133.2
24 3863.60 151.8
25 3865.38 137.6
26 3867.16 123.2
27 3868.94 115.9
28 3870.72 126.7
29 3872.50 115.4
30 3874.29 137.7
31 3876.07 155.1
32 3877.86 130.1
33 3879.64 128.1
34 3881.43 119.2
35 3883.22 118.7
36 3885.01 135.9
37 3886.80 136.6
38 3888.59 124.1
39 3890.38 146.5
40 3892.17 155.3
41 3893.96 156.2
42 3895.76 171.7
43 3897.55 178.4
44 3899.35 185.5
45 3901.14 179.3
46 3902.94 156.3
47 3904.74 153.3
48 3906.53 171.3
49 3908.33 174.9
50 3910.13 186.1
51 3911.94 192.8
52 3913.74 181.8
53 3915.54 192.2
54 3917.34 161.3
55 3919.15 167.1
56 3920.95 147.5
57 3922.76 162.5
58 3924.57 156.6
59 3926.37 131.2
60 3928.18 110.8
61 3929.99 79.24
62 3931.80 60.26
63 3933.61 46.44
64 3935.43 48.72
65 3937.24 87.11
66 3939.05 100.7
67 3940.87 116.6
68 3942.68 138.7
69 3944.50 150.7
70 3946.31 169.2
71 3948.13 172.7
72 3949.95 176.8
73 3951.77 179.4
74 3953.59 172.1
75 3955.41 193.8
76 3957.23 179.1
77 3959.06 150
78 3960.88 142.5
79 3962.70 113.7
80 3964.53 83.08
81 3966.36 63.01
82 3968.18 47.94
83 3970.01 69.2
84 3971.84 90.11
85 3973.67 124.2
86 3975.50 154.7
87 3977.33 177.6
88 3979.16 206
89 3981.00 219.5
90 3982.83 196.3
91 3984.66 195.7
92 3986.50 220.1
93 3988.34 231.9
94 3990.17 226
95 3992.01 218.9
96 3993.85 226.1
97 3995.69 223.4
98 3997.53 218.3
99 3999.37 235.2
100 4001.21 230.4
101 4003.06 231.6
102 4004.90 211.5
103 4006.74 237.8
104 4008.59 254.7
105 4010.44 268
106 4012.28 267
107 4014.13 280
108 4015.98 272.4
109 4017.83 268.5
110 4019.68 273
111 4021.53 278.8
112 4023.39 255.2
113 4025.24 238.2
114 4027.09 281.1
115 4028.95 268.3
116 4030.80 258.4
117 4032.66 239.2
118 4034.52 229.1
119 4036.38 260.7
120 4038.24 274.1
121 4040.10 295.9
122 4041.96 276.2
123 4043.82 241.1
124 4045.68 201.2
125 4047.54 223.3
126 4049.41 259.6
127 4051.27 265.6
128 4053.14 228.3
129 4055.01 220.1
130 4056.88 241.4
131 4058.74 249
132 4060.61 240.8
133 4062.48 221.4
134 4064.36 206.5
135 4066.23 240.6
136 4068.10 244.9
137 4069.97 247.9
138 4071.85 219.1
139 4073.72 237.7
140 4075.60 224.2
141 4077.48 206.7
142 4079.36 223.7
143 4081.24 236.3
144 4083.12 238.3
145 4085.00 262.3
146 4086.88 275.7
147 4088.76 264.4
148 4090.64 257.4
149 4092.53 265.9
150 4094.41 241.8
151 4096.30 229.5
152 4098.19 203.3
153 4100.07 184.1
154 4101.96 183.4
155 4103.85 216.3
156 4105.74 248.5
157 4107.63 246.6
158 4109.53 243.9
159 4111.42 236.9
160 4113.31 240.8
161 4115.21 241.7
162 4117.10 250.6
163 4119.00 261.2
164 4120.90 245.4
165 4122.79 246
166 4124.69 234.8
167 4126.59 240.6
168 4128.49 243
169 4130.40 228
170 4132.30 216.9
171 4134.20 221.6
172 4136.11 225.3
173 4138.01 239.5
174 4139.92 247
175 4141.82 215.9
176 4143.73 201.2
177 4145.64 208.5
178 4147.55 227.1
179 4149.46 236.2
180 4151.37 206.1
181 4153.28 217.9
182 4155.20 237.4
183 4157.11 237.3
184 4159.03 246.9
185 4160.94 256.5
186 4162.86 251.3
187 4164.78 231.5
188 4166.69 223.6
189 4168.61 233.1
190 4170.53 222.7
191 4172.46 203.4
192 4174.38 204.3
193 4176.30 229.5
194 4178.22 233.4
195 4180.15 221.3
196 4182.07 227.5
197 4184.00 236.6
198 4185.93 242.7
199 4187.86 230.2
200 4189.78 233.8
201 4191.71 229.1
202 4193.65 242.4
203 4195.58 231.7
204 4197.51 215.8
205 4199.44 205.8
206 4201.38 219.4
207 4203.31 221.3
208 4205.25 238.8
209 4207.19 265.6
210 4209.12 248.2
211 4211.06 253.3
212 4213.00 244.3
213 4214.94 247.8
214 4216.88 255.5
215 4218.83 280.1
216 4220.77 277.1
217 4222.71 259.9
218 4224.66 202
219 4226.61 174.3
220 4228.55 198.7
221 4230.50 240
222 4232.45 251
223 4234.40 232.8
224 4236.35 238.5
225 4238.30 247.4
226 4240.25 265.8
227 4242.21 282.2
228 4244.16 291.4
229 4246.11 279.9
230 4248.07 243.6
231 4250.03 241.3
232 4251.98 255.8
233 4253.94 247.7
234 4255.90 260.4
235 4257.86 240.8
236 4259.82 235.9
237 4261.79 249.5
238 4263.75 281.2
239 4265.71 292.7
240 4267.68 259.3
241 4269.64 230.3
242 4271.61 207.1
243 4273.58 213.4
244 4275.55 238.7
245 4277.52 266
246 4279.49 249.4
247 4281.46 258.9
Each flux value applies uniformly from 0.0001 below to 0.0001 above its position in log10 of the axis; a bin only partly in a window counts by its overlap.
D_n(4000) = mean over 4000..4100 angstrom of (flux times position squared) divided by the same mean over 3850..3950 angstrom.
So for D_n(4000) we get 1.9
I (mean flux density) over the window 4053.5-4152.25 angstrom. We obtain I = 233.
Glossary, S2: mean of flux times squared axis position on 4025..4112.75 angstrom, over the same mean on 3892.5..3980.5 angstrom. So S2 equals 1.81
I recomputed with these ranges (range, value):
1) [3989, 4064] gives 247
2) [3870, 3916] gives 154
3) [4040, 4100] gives 239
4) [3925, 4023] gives 175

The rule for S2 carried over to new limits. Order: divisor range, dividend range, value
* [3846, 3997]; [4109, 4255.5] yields 1.83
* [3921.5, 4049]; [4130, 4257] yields 1.37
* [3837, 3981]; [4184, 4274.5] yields 2.08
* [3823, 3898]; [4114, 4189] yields 2.13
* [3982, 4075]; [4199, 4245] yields 1.10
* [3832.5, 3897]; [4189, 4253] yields 2.26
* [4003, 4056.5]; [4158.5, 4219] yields 1.00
